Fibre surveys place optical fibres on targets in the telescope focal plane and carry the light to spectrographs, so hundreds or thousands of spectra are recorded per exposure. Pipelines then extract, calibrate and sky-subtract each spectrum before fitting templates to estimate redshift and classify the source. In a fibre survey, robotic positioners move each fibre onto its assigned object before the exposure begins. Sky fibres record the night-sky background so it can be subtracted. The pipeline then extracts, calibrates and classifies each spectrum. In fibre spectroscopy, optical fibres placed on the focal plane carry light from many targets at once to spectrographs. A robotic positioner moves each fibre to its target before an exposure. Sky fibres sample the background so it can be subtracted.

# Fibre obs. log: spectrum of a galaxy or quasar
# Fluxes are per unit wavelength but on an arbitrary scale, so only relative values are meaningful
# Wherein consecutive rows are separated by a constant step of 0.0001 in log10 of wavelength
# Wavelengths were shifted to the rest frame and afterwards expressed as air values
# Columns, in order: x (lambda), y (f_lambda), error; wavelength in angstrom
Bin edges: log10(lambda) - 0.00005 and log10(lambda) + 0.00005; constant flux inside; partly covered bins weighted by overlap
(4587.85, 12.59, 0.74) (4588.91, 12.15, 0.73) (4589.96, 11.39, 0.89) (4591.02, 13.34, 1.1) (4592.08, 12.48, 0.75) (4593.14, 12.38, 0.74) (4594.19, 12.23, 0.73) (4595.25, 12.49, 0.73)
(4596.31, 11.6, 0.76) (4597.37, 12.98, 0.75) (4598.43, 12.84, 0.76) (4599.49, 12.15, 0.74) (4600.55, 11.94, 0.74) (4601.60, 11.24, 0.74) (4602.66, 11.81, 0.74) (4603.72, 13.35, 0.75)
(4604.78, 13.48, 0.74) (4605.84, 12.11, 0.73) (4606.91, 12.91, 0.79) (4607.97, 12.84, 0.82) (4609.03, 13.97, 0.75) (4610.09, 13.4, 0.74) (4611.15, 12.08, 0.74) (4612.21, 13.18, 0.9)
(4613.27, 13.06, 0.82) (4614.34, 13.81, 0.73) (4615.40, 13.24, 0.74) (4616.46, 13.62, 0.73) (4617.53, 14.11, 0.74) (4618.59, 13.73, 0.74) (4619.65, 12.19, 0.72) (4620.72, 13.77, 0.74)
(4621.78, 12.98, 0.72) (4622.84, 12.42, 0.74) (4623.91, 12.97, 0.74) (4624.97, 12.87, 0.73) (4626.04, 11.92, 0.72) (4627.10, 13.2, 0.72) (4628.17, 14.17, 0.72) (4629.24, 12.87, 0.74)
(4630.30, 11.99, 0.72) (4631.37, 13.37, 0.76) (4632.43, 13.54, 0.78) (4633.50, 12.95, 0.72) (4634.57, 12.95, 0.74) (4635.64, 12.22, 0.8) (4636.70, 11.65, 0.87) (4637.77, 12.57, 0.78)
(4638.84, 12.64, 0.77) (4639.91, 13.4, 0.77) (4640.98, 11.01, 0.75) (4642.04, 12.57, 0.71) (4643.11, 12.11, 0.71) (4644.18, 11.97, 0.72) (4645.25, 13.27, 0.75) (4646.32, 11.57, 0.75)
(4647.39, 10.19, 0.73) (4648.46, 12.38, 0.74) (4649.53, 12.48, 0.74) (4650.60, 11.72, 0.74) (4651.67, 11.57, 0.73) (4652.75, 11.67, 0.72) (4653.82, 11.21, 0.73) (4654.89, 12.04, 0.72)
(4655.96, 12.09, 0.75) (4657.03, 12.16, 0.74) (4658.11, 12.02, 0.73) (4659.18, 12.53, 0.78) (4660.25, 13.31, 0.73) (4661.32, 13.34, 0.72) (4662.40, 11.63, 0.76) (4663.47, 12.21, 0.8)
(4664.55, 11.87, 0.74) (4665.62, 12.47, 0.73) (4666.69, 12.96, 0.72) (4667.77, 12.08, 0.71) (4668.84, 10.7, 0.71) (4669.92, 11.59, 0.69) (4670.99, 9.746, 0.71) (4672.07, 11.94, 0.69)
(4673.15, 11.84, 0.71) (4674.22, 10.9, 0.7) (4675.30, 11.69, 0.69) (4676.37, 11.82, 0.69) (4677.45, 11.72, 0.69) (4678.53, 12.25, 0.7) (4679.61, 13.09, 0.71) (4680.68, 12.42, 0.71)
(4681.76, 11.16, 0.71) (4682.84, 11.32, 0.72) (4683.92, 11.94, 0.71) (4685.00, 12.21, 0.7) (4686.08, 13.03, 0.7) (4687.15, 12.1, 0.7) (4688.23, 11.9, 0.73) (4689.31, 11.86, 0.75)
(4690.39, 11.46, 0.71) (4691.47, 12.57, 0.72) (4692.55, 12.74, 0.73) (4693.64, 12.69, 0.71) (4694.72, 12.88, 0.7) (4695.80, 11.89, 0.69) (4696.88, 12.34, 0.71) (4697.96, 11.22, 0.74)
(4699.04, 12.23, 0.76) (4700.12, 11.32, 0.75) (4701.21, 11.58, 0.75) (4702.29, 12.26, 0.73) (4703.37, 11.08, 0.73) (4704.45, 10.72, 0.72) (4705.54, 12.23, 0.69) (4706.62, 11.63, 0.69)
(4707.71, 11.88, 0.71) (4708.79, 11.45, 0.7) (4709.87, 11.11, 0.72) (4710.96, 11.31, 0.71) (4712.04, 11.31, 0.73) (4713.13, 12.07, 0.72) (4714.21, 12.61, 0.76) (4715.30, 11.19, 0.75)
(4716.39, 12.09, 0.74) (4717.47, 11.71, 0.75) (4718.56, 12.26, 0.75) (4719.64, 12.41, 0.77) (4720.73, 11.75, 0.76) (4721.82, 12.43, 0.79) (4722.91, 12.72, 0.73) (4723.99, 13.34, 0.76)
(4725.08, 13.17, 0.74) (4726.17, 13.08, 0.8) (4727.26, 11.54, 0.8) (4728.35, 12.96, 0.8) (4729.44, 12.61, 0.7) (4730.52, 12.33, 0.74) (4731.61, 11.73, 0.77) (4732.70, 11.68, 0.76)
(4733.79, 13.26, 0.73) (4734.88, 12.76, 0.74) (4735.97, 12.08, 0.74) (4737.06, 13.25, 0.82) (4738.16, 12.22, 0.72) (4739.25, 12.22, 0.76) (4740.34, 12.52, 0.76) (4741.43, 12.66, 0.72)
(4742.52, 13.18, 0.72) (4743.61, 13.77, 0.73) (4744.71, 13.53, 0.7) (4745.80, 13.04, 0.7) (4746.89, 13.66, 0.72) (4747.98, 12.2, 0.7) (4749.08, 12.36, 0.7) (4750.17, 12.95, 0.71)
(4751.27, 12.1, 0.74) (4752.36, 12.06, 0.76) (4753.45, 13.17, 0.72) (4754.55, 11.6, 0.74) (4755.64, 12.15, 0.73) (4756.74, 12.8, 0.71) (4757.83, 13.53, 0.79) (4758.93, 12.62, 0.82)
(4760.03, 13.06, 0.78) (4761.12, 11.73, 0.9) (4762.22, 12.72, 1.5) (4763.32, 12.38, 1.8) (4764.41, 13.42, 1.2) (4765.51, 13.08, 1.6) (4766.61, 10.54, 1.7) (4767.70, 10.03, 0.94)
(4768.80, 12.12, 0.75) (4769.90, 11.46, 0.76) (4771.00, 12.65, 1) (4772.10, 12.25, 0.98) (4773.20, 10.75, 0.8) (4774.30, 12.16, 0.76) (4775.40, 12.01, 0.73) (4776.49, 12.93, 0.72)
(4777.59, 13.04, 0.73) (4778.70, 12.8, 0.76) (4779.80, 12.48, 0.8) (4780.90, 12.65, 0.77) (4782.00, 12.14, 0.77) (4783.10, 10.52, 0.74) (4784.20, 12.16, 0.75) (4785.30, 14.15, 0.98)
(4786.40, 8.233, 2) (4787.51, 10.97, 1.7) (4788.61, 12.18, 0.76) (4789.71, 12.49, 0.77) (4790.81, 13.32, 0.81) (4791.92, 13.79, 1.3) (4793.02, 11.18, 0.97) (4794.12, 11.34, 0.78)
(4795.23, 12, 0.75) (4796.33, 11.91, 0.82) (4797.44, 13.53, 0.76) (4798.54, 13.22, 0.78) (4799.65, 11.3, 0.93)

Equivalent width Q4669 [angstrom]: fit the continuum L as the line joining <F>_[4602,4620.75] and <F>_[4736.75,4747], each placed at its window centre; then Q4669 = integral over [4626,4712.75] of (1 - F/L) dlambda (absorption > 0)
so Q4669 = 6.6 angstrom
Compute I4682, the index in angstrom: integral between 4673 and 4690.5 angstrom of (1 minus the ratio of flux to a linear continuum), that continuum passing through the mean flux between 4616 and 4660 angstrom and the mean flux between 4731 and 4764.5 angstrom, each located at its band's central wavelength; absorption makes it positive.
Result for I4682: 0.9 angstrom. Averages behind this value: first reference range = 12.5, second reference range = 12.6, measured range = 11.9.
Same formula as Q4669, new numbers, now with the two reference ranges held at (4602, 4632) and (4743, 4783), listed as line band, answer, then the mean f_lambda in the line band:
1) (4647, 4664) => 1.1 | 12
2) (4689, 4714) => 1.7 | 11.8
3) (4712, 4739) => 0.5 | 12.4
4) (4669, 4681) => 1.0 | 11.7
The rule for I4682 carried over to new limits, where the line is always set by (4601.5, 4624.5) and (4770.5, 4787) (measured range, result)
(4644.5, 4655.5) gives 0.9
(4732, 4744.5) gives -0.4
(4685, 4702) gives 0.6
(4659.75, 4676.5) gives 1.1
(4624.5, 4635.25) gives 0.0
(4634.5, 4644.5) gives 0.5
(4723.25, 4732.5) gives -0.2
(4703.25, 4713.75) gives 0.8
